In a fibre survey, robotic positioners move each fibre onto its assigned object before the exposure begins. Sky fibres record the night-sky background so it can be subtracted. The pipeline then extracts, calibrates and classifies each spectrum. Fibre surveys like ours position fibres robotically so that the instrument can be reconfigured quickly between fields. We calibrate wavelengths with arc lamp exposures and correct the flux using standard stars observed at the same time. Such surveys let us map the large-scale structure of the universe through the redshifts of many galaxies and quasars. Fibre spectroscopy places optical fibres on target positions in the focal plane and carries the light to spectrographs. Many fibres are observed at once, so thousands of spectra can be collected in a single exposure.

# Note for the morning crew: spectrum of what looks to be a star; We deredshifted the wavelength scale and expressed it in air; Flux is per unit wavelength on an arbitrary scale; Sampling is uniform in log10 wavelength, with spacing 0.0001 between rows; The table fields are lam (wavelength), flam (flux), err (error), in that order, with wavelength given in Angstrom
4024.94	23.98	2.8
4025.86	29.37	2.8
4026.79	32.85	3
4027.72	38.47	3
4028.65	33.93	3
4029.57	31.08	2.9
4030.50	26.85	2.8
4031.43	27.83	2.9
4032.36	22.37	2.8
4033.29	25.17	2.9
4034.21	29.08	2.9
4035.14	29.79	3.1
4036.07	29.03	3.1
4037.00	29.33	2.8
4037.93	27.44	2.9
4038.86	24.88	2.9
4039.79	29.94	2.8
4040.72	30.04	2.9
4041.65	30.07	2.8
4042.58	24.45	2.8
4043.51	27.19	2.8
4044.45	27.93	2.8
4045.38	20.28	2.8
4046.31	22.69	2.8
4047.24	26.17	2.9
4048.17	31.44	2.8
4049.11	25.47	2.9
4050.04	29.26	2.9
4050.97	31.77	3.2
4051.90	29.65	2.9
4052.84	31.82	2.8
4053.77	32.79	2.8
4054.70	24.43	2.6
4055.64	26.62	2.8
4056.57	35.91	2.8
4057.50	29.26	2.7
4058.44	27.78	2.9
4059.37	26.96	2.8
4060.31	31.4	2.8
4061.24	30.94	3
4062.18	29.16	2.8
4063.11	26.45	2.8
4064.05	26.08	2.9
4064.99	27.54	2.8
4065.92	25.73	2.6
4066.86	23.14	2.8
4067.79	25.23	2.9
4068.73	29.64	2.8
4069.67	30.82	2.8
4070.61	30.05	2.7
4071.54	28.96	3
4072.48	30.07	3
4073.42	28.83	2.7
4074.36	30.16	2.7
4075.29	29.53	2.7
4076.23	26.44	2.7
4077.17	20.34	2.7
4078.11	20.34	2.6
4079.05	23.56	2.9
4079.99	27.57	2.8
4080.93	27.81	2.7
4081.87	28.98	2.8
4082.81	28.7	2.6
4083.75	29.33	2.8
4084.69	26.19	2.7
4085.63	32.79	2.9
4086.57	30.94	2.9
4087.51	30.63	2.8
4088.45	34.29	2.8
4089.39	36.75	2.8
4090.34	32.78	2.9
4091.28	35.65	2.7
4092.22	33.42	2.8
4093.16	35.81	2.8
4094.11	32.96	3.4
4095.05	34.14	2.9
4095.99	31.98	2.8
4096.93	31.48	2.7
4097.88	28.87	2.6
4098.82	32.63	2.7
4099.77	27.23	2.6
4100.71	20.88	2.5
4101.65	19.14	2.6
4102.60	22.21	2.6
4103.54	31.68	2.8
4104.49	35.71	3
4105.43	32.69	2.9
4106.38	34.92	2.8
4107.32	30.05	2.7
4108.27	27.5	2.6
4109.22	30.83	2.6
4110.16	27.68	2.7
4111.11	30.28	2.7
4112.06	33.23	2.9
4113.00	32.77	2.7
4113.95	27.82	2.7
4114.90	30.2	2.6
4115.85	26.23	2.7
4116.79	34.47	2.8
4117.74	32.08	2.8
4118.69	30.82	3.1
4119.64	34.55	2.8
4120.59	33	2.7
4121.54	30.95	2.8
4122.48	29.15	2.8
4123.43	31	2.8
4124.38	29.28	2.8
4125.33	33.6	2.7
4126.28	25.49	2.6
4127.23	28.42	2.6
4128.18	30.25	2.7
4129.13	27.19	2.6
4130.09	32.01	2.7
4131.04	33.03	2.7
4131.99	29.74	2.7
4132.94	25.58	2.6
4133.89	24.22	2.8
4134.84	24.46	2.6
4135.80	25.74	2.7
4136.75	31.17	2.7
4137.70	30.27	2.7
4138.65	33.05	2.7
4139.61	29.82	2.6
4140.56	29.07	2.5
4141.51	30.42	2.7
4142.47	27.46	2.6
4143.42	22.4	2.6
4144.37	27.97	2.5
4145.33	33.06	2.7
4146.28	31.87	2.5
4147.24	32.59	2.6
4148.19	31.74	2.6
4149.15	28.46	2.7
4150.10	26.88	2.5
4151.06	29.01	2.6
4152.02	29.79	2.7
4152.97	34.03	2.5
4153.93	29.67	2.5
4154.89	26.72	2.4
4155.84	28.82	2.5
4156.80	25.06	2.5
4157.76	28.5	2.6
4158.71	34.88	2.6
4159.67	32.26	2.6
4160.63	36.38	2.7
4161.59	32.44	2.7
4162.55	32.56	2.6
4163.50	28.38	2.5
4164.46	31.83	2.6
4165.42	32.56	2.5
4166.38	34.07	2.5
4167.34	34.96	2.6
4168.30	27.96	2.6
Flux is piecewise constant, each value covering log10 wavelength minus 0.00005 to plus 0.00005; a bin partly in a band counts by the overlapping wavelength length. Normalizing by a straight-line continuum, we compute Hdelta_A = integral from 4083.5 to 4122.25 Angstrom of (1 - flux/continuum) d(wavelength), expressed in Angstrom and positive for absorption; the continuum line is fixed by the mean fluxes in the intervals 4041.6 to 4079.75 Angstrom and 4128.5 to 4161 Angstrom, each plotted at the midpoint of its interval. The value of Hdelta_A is -3.2 Angstrom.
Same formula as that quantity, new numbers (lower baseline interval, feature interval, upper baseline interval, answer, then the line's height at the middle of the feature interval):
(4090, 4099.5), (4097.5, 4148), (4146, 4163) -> 3.5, 31.8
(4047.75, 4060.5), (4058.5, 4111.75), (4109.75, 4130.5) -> 1.4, 30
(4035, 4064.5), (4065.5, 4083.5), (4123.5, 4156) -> 0.9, 28.6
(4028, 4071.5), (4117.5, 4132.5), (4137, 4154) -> -0.6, 29.5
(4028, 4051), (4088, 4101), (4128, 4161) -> -1.6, 28.7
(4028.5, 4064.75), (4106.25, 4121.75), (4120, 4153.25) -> -0.9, 29.2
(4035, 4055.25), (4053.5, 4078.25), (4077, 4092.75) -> 0.7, 28.8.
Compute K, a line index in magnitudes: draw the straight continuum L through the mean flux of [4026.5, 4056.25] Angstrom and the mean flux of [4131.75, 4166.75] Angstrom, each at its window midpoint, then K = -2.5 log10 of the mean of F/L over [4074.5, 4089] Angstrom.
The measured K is 0.039 mag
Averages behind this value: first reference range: 28.5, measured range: 28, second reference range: 29.8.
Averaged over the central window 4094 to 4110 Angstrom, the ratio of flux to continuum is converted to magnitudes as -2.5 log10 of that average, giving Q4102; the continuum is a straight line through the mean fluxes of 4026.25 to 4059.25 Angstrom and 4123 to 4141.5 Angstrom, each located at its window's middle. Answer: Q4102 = -0.02 mag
